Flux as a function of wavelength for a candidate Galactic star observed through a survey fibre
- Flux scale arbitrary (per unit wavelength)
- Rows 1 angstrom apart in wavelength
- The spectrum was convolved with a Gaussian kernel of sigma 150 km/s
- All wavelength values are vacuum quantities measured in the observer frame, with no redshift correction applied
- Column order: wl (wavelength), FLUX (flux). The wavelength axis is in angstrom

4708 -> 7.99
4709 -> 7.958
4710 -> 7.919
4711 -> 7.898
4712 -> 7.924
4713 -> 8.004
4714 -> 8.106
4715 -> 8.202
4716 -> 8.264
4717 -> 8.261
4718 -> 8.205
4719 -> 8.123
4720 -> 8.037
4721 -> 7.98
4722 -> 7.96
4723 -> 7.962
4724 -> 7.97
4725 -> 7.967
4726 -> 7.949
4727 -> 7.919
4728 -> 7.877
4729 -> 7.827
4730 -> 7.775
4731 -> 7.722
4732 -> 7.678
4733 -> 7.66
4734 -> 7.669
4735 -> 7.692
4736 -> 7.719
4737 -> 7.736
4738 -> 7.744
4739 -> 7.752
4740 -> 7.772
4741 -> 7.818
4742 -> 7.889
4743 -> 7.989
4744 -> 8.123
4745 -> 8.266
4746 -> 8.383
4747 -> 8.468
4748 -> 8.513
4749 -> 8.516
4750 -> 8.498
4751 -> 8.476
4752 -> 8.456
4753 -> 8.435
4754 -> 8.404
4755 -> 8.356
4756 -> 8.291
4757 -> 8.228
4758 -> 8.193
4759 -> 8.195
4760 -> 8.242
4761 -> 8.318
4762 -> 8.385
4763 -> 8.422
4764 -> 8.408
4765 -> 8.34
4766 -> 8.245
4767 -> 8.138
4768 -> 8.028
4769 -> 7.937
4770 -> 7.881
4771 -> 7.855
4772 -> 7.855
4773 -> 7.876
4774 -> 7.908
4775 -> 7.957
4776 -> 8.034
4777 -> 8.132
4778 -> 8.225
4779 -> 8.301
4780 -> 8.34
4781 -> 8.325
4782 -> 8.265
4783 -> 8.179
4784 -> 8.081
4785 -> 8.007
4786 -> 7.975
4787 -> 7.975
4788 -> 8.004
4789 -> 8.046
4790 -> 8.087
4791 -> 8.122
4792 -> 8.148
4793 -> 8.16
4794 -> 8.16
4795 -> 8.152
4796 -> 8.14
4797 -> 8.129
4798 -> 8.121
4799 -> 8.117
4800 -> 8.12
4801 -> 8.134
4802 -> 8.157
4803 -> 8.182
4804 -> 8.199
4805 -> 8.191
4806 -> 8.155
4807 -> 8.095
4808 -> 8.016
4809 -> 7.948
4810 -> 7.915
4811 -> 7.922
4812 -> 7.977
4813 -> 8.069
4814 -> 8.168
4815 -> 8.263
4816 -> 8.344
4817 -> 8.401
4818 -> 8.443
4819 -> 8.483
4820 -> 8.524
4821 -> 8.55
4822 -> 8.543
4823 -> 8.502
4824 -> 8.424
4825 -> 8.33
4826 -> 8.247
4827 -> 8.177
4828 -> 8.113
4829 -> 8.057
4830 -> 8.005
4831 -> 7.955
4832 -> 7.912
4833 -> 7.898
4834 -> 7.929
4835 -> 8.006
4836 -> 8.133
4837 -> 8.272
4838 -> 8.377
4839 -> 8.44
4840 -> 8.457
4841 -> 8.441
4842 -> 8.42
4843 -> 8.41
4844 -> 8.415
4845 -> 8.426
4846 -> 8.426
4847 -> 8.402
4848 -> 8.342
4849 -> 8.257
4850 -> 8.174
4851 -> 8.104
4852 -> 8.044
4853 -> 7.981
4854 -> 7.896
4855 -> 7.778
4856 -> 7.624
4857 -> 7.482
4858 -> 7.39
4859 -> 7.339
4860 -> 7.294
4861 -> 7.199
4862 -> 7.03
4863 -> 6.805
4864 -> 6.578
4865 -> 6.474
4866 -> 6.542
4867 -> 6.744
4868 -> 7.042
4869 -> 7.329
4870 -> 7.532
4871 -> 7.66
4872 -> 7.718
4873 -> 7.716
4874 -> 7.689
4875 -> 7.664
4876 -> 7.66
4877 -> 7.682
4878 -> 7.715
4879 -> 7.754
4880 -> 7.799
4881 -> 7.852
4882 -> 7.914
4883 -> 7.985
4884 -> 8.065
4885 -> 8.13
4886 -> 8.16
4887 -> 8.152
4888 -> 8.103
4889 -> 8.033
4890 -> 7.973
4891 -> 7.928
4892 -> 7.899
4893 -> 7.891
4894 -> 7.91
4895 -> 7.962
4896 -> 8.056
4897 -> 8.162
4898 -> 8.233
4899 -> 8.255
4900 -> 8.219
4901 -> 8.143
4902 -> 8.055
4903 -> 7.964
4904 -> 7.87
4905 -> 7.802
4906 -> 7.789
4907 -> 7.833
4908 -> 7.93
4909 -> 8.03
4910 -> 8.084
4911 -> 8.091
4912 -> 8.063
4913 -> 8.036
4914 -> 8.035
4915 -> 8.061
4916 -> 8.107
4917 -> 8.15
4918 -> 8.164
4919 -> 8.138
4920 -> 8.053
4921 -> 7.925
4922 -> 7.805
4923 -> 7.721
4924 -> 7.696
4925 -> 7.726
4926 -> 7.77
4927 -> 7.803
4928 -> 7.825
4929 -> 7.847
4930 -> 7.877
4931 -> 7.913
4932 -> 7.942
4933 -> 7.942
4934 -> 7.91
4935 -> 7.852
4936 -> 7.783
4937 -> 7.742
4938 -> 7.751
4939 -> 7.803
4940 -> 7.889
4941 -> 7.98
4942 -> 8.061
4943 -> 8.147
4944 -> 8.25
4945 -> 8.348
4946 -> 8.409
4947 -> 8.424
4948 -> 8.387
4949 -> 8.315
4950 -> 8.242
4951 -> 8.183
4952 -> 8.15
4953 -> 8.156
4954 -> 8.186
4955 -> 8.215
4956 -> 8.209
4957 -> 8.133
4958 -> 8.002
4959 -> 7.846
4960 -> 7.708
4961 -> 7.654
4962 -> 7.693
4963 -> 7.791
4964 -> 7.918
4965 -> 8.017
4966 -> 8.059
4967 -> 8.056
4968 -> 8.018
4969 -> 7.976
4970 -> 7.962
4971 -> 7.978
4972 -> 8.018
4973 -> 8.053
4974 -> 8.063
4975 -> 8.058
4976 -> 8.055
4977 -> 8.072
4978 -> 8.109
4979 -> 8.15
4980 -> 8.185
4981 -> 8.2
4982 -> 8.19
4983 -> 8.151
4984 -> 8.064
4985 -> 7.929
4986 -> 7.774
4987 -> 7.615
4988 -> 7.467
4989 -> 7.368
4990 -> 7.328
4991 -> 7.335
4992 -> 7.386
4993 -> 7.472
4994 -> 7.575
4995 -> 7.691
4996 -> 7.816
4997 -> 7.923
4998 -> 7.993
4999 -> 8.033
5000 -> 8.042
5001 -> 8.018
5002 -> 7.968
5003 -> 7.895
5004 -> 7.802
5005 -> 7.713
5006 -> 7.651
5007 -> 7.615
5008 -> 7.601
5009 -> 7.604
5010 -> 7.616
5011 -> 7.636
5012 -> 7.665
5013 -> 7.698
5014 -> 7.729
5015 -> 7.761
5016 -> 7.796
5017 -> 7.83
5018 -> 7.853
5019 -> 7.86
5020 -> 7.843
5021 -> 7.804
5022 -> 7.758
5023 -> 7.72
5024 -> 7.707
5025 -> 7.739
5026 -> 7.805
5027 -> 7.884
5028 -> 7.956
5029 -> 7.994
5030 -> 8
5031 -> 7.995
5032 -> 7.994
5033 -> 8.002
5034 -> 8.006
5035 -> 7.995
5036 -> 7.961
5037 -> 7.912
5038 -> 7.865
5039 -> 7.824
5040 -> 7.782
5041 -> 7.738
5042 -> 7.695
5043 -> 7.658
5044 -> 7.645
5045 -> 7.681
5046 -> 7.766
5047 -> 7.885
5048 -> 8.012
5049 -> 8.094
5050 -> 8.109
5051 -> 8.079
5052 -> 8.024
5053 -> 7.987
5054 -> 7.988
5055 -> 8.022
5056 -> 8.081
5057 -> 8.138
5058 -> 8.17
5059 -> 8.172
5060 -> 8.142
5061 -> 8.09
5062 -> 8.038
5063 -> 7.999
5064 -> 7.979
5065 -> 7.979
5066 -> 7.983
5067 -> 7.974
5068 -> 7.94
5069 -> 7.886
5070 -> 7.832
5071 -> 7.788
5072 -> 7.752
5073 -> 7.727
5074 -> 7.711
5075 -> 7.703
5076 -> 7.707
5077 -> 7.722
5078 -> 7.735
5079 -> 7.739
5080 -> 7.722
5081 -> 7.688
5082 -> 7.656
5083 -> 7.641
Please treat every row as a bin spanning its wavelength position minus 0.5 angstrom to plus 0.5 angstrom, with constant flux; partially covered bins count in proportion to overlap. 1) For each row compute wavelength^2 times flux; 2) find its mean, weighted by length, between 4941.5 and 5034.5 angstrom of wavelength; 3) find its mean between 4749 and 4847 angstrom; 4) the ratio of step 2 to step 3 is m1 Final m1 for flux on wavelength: 1.04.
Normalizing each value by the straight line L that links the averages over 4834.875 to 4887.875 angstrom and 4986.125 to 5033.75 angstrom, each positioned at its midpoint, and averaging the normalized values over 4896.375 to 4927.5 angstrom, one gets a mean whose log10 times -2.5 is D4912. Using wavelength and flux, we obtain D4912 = -0.03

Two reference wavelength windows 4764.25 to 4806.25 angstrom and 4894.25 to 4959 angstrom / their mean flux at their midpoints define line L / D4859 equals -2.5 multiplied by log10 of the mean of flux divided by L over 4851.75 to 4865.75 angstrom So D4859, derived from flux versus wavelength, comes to 0.104 mag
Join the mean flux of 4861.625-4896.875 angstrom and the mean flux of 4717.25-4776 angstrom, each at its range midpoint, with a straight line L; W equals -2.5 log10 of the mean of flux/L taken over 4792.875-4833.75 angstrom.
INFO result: -0.044 mag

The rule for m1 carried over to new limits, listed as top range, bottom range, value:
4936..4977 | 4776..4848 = 1.04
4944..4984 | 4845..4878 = 1.11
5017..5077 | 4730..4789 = 1.10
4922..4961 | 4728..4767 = 1.07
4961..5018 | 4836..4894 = 1.06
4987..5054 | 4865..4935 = 1.04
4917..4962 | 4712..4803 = 1.06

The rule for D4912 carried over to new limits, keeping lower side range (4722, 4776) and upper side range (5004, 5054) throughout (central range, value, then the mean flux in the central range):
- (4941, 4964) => -0.03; 8.11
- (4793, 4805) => -0.02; 8.15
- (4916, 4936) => 0.00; 7.9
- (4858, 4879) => 0.10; 7.28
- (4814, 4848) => -0.04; 8.29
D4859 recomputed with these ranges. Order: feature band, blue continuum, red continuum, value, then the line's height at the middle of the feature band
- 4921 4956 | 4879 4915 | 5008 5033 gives -0.009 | 7.94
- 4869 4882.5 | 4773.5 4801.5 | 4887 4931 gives 0.043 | 8.02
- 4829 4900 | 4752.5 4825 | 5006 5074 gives 0.033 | 8.09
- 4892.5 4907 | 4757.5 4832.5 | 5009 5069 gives 0.004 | 8.05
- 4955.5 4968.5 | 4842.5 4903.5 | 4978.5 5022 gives -0.020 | 7.78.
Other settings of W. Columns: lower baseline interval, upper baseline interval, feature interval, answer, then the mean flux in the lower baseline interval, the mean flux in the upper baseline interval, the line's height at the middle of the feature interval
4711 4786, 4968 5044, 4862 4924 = 0.02 mag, 8.09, 7.84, 7.95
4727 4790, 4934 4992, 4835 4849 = -0.04 mag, 8.09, 7.98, 8.05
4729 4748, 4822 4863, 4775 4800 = -0.02 mag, 7.9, 8.04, 7.97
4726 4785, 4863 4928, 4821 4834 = -0.03 mag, 8.1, 7.82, 7.95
